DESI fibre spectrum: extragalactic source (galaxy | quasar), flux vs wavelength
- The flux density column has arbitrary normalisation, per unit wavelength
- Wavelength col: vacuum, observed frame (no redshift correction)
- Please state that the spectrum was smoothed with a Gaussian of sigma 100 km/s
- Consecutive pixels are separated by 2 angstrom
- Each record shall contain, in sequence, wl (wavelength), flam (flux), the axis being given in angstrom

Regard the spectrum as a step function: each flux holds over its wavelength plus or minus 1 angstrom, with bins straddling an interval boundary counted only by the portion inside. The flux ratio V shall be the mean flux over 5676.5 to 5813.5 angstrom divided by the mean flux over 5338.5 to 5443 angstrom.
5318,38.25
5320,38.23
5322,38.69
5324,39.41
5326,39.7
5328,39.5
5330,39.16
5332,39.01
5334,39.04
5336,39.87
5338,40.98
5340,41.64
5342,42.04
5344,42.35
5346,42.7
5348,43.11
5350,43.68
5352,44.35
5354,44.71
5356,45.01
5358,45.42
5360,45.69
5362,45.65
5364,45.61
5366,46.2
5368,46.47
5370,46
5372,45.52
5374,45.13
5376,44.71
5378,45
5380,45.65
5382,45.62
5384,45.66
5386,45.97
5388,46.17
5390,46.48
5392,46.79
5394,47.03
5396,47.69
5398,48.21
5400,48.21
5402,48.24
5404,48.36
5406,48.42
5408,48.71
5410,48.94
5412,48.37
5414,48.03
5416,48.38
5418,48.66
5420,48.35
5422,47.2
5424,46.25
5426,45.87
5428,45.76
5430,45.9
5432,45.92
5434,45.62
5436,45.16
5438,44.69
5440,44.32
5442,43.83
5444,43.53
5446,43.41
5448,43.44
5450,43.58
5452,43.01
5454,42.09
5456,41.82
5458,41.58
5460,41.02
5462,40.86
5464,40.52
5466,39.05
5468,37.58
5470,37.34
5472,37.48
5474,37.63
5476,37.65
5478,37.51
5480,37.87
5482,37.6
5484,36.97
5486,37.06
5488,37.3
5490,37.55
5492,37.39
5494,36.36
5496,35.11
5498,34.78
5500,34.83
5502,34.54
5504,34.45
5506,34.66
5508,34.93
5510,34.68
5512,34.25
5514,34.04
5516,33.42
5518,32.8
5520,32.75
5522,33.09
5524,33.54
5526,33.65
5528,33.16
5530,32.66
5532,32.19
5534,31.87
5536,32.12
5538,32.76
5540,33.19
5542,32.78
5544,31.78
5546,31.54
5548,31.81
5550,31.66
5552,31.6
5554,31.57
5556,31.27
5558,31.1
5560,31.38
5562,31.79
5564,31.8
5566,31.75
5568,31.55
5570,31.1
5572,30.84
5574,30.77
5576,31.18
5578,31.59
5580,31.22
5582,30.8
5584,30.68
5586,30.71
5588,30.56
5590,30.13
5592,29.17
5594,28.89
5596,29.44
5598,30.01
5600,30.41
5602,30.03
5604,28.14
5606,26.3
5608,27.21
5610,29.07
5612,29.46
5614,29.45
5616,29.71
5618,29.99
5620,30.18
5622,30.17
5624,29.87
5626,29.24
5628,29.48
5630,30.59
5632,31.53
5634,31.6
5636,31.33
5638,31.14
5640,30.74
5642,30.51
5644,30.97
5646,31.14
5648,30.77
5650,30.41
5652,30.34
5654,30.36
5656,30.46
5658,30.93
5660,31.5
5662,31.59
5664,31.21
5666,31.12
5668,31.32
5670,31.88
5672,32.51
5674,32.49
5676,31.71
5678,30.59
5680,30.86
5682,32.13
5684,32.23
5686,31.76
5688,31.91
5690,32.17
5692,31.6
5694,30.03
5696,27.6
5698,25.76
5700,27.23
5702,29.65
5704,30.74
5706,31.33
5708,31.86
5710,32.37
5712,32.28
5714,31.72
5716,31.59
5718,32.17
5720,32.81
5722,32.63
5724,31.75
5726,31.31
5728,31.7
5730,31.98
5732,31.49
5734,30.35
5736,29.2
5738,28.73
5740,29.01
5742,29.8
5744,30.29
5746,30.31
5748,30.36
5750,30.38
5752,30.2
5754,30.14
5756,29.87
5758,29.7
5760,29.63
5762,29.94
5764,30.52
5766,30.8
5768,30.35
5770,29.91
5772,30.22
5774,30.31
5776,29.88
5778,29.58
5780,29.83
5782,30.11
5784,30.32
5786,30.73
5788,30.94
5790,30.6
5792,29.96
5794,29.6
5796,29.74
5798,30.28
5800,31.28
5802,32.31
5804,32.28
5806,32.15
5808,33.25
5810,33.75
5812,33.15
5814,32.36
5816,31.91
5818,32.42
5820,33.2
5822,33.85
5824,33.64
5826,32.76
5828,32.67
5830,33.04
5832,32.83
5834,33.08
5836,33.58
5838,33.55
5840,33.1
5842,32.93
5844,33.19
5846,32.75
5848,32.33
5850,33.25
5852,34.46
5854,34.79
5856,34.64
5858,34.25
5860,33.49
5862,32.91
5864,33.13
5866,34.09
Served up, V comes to 0.67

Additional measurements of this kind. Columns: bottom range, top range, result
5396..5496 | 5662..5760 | 0.72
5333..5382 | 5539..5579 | 0.72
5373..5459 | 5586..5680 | 0.66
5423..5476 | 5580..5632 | 0.70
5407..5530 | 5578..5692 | 0.76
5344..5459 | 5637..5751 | 0.68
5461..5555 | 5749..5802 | 0.87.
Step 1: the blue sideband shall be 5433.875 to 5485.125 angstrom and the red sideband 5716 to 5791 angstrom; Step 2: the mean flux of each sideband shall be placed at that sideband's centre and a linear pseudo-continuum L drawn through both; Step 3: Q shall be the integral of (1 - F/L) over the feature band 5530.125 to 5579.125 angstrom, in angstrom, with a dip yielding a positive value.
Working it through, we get 7.6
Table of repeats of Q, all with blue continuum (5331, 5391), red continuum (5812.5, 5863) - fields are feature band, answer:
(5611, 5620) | 2.0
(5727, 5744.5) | 2.6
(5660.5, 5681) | 3.1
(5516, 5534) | 3.3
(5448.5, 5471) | 0.6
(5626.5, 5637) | 2.0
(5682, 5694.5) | 1.7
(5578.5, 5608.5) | 7.1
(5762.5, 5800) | 4.7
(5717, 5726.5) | 1.0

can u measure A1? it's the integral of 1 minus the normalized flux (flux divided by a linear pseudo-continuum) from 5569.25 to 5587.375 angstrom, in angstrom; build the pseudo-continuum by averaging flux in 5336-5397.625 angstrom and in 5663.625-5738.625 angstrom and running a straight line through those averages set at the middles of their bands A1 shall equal 2.6 angstrom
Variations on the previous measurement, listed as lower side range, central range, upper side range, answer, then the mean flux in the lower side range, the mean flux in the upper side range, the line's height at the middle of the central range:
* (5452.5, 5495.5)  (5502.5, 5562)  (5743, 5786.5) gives 6.66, 38.6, 30.1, 36.9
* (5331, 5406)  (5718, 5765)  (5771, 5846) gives 4.57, 44.9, 31.9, 33.8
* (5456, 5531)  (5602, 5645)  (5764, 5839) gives 5.55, 36.2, 31.6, 34.3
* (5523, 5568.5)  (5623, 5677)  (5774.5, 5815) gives 1.19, 32.1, 31.1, 31.7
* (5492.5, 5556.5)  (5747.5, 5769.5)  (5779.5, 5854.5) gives 1.56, 33.3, 32.3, 32.5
